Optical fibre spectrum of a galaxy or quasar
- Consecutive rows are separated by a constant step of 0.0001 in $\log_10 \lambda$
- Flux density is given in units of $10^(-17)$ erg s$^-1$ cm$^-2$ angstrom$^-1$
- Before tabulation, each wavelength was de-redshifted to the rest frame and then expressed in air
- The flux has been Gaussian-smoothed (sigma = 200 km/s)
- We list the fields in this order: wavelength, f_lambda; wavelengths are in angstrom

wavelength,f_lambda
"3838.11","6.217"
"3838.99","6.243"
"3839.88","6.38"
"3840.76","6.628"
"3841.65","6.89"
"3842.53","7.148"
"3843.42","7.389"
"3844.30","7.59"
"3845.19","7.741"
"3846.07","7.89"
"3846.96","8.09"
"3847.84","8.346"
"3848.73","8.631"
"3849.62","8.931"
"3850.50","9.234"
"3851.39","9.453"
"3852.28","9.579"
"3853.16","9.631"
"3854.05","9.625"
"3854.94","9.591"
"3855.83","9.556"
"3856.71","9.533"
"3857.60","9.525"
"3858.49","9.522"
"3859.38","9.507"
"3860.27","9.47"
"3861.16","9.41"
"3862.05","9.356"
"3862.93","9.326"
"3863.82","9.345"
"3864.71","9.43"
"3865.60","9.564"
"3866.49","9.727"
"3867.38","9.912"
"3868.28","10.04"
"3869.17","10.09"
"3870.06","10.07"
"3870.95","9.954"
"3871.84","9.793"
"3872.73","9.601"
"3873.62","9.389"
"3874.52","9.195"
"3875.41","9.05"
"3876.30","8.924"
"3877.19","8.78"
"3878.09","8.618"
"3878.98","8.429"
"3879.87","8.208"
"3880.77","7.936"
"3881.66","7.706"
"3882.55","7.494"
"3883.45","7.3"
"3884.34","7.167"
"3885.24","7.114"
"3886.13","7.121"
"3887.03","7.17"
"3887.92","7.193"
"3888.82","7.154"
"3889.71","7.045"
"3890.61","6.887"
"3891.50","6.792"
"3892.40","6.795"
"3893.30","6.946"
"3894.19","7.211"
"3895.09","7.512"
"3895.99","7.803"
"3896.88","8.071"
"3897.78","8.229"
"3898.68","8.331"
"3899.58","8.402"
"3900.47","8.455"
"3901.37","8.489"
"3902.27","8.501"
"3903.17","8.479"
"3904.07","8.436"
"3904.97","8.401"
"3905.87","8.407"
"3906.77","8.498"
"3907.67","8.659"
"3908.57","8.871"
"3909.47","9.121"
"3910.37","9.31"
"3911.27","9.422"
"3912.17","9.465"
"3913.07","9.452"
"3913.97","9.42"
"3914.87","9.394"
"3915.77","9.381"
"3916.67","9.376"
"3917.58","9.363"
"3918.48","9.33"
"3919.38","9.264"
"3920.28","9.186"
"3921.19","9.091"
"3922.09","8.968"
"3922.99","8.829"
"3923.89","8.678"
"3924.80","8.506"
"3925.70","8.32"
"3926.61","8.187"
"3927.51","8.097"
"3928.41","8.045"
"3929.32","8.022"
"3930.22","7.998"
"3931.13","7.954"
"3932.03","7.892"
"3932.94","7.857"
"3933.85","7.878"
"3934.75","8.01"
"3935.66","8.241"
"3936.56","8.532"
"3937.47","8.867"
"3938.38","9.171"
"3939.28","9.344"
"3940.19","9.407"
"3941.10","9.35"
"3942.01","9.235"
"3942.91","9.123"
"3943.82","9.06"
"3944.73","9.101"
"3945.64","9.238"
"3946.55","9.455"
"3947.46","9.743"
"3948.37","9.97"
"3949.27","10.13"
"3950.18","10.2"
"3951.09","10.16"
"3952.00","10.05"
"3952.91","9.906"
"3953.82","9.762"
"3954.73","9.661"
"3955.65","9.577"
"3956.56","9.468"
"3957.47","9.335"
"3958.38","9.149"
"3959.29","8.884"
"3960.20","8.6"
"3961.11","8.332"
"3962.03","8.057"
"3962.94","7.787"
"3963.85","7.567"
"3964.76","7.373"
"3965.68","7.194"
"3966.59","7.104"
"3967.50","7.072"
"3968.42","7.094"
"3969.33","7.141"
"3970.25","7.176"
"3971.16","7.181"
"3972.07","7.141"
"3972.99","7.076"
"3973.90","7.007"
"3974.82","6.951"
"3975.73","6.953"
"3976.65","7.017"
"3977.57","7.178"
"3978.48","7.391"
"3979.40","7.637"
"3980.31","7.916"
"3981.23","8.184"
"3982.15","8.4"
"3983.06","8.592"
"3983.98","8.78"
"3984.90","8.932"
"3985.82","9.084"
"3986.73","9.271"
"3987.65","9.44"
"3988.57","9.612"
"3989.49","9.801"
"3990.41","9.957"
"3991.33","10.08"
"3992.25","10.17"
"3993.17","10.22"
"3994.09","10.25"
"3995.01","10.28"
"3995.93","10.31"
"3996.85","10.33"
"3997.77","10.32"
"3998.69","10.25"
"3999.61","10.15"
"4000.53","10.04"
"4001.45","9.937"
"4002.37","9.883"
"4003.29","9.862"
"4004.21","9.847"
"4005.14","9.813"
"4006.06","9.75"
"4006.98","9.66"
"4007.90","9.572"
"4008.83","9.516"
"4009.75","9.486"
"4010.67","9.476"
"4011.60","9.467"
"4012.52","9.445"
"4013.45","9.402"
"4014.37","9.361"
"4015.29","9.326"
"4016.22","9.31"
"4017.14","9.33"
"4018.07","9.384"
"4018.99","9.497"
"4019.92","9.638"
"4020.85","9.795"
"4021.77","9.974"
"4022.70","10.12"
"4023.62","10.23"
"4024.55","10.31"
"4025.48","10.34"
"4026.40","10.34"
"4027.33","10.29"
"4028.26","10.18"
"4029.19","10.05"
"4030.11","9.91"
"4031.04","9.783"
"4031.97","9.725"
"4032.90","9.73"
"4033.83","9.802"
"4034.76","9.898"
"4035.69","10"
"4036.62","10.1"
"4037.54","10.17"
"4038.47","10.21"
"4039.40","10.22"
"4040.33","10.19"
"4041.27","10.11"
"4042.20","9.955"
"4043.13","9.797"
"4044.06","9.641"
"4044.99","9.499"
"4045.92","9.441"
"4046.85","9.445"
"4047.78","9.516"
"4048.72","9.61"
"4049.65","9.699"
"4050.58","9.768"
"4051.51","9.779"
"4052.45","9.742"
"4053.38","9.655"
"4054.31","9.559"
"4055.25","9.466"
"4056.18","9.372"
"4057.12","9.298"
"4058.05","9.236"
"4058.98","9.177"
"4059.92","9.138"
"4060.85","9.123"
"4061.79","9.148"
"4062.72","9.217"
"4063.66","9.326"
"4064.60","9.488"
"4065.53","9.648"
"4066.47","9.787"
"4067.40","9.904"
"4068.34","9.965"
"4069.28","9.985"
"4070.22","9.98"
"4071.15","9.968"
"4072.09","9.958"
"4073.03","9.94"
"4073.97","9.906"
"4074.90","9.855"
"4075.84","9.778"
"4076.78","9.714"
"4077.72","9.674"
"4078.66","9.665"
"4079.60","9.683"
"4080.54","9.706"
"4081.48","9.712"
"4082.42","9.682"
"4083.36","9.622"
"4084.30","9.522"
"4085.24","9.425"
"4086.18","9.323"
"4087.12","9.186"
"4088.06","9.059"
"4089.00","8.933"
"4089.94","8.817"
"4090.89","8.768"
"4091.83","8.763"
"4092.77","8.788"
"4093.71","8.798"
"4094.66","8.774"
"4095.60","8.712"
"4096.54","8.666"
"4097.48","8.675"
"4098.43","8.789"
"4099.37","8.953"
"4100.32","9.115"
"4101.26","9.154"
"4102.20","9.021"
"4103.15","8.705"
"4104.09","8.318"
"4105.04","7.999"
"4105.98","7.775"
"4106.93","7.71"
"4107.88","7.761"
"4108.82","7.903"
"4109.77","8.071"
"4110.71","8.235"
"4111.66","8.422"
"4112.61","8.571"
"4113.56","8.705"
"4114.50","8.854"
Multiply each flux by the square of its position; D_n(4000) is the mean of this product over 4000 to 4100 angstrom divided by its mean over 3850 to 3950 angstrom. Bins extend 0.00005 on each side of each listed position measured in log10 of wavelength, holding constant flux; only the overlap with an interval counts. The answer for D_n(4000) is 1.2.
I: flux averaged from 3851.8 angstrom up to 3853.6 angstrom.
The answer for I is 9.62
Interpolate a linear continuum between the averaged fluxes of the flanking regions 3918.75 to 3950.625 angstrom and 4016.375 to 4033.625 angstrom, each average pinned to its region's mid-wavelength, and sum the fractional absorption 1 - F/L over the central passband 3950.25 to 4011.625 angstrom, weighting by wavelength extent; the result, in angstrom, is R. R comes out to 3.3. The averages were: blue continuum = 8.83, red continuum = 9.91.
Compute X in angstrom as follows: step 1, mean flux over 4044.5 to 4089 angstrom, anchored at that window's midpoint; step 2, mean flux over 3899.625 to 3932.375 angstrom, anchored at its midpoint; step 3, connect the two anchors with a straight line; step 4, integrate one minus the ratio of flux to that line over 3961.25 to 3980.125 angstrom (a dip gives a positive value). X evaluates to 3.69 angstrom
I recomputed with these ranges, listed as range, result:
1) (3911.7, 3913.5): 9.47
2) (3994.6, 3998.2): 10.3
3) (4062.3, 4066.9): 9.48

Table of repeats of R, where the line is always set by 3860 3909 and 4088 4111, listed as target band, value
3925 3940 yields 0.3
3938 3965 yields -2.4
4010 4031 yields -3.1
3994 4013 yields -3.1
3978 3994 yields -1.0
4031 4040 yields -1.5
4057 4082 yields -3.2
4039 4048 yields -1.3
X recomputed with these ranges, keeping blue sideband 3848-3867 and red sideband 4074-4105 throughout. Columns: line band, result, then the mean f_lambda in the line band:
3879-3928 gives 5.7 angstrom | 8.28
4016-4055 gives -2.7 angstrom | 9.85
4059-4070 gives -0.4 angstrom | 9.51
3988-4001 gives -1.2 angstrom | 10.1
